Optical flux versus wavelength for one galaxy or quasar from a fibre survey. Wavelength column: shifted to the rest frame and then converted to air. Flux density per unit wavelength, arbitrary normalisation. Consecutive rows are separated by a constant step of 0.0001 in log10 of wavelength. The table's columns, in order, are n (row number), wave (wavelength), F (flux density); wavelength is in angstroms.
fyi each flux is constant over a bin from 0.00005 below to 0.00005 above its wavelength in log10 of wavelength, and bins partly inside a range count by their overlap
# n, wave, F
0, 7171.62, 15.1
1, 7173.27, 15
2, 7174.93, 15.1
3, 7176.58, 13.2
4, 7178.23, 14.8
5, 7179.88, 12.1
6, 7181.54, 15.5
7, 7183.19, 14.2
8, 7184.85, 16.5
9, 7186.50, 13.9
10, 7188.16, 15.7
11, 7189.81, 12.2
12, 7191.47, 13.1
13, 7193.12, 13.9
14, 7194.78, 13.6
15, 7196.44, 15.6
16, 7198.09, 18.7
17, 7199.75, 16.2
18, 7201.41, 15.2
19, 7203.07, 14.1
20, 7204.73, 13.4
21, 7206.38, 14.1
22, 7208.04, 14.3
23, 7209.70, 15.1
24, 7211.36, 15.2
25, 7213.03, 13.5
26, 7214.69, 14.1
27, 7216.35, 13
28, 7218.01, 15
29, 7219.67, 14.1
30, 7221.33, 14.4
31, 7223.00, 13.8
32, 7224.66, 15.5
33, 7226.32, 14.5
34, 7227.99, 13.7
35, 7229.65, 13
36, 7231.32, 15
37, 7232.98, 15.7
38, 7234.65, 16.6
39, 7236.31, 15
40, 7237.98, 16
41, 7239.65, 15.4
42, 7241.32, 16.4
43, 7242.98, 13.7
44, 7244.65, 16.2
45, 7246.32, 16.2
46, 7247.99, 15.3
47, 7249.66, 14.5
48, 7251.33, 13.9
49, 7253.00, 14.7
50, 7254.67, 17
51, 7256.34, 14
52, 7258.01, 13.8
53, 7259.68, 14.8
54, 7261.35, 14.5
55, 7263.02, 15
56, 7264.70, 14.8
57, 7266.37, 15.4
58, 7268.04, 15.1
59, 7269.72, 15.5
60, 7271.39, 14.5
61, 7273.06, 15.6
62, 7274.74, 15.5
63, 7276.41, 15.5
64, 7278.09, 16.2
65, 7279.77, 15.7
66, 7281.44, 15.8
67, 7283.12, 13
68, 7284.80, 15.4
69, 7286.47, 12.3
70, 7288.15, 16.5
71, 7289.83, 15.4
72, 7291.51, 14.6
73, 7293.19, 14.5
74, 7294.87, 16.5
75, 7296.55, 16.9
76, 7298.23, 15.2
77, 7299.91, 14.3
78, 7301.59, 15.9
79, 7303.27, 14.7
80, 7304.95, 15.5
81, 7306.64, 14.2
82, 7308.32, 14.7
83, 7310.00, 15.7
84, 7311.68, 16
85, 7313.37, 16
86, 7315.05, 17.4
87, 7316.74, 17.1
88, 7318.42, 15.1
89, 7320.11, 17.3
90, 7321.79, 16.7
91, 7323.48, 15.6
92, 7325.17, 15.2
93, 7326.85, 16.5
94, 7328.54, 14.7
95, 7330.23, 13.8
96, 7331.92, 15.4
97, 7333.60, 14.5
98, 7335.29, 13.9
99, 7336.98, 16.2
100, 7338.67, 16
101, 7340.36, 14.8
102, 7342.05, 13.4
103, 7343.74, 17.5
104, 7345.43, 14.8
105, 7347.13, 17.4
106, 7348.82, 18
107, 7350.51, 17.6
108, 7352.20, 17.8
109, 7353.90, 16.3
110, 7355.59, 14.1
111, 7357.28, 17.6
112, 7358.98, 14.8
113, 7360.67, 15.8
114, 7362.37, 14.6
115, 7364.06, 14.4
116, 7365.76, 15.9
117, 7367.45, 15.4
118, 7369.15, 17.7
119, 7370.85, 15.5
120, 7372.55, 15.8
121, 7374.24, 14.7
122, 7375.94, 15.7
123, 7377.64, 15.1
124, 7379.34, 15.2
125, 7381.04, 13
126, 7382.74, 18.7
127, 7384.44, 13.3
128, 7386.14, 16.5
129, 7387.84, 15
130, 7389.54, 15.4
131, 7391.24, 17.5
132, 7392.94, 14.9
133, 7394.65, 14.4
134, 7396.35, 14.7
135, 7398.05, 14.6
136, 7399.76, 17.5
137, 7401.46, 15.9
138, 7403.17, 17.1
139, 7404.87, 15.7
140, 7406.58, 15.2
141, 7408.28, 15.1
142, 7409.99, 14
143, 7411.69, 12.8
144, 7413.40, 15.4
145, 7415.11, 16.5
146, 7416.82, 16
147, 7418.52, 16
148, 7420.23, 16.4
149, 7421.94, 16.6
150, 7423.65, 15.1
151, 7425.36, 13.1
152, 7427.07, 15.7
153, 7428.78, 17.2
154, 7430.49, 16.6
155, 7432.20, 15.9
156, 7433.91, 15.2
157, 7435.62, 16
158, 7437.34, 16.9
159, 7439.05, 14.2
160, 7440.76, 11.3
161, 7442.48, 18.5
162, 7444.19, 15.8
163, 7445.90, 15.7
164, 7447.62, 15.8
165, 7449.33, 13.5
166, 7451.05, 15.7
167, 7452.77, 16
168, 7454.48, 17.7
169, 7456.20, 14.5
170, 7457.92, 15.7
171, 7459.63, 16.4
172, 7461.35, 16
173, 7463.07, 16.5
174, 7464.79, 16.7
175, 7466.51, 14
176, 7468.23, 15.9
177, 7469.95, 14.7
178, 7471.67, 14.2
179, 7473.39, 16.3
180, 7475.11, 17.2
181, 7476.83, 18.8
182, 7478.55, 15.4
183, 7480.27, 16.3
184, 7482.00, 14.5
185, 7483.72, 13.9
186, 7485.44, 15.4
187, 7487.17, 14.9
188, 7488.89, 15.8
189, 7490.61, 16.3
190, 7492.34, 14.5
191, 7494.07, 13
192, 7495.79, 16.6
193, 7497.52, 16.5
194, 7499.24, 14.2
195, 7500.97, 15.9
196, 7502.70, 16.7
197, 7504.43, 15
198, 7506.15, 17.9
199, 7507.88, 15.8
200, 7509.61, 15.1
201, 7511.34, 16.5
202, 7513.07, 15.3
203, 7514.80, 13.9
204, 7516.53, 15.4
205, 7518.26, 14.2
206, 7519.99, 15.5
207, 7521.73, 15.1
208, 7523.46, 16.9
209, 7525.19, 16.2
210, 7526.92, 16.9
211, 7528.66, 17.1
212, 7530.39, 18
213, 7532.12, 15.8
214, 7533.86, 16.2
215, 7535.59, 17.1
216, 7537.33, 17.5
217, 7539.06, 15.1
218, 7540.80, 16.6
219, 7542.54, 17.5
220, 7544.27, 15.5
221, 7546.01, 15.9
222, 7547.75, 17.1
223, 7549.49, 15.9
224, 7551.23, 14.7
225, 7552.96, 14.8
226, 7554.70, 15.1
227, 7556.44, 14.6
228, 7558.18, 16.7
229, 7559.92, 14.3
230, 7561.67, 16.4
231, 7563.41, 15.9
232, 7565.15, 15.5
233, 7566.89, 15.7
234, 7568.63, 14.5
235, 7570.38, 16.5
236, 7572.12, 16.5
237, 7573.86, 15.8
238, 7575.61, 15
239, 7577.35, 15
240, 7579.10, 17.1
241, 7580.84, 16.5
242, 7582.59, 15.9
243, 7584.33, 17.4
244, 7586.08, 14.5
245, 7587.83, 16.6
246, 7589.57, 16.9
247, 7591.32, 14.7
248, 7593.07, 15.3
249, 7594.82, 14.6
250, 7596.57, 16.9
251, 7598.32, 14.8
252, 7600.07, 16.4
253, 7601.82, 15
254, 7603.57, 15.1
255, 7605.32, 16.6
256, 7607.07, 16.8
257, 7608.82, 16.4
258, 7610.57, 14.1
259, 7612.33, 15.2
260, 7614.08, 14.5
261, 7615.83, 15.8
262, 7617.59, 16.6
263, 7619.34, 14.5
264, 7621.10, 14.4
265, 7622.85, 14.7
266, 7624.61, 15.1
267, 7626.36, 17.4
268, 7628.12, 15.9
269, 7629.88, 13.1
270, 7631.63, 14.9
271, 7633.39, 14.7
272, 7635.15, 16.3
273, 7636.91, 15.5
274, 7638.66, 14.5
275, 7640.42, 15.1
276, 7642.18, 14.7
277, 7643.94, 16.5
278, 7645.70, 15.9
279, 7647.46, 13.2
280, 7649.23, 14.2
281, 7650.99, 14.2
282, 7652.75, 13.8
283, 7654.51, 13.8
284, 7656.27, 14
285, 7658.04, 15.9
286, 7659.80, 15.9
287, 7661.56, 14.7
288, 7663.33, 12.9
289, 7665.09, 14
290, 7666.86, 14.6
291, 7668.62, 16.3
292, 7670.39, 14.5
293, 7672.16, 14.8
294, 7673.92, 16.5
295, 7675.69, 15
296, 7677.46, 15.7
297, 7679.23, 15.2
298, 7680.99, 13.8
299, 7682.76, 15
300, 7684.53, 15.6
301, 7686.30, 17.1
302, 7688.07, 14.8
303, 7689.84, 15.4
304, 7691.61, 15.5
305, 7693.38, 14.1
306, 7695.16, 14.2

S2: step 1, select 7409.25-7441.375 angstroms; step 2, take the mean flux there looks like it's 15.3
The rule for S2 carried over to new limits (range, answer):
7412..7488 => 15.7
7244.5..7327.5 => 15.3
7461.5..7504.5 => 15.6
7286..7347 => 15.5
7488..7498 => 15.4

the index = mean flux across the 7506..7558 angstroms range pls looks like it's 16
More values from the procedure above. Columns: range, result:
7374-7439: 15.5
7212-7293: 14.9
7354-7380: 15.5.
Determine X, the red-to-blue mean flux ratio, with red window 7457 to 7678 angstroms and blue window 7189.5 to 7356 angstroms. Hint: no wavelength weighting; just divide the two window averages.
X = 1.0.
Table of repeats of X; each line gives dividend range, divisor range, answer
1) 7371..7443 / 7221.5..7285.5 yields 1.03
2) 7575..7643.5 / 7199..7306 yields 1.04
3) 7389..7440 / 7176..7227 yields 1.08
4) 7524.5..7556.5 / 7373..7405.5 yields 1.05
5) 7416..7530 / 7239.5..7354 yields 1.02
